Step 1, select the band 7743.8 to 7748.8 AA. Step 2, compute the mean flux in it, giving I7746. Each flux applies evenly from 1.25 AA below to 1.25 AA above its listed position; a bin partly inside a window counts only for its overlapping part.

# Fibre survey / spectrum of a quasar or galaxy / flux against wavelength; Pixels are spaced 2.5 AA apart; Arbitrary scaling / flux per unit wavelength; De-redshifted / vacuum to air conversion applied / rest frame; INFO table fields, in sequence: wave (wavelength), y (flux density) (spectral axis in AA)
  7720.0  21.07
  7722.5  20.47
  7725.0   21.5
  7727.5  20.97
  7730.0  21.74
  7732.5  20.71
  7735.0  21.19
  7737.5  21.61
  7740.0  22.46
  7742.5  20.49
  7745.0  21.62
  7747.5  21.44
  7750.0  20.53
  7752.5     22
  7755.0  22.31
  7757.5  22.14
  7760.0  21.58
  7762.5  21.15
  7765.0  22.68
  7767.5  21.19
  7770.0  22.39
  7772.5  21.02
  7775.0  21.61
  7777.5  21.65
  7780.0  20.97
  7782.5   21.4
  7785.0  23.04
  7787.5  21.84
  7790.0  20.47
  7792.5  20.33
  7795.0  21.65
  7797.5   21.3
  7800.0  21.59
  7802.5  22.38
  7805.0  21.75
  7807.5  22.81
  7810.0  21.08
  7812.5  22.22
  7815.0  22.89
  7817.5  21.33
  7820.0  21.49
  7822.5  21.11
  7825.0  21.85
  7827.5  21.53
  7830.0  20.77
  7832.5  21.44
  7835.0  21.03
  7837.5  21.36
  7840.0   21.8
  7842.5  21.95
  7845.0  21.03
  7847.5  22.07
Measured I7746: 21.5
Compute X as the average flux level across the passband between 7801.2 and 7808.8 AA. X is 22.3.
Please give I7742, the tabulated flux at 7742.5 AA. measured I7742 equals 20.49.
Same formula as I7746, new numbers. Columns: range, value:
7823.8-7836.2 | 21.3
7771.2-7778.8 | 21.4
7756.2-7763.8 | 21.6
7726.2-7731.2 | 21.4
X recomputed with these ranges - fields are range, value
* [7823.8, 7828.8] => 21.7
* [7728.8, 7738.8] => 21.3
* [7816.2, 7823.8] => 21.3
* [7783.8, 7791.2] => 21.8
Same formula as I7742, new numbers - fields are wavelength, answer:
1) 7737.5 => 21.61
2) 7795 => 21.65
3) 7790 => 20.47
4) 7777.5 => 21.65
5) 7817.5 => 21.33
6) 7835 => 21.03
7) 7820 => 21.49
